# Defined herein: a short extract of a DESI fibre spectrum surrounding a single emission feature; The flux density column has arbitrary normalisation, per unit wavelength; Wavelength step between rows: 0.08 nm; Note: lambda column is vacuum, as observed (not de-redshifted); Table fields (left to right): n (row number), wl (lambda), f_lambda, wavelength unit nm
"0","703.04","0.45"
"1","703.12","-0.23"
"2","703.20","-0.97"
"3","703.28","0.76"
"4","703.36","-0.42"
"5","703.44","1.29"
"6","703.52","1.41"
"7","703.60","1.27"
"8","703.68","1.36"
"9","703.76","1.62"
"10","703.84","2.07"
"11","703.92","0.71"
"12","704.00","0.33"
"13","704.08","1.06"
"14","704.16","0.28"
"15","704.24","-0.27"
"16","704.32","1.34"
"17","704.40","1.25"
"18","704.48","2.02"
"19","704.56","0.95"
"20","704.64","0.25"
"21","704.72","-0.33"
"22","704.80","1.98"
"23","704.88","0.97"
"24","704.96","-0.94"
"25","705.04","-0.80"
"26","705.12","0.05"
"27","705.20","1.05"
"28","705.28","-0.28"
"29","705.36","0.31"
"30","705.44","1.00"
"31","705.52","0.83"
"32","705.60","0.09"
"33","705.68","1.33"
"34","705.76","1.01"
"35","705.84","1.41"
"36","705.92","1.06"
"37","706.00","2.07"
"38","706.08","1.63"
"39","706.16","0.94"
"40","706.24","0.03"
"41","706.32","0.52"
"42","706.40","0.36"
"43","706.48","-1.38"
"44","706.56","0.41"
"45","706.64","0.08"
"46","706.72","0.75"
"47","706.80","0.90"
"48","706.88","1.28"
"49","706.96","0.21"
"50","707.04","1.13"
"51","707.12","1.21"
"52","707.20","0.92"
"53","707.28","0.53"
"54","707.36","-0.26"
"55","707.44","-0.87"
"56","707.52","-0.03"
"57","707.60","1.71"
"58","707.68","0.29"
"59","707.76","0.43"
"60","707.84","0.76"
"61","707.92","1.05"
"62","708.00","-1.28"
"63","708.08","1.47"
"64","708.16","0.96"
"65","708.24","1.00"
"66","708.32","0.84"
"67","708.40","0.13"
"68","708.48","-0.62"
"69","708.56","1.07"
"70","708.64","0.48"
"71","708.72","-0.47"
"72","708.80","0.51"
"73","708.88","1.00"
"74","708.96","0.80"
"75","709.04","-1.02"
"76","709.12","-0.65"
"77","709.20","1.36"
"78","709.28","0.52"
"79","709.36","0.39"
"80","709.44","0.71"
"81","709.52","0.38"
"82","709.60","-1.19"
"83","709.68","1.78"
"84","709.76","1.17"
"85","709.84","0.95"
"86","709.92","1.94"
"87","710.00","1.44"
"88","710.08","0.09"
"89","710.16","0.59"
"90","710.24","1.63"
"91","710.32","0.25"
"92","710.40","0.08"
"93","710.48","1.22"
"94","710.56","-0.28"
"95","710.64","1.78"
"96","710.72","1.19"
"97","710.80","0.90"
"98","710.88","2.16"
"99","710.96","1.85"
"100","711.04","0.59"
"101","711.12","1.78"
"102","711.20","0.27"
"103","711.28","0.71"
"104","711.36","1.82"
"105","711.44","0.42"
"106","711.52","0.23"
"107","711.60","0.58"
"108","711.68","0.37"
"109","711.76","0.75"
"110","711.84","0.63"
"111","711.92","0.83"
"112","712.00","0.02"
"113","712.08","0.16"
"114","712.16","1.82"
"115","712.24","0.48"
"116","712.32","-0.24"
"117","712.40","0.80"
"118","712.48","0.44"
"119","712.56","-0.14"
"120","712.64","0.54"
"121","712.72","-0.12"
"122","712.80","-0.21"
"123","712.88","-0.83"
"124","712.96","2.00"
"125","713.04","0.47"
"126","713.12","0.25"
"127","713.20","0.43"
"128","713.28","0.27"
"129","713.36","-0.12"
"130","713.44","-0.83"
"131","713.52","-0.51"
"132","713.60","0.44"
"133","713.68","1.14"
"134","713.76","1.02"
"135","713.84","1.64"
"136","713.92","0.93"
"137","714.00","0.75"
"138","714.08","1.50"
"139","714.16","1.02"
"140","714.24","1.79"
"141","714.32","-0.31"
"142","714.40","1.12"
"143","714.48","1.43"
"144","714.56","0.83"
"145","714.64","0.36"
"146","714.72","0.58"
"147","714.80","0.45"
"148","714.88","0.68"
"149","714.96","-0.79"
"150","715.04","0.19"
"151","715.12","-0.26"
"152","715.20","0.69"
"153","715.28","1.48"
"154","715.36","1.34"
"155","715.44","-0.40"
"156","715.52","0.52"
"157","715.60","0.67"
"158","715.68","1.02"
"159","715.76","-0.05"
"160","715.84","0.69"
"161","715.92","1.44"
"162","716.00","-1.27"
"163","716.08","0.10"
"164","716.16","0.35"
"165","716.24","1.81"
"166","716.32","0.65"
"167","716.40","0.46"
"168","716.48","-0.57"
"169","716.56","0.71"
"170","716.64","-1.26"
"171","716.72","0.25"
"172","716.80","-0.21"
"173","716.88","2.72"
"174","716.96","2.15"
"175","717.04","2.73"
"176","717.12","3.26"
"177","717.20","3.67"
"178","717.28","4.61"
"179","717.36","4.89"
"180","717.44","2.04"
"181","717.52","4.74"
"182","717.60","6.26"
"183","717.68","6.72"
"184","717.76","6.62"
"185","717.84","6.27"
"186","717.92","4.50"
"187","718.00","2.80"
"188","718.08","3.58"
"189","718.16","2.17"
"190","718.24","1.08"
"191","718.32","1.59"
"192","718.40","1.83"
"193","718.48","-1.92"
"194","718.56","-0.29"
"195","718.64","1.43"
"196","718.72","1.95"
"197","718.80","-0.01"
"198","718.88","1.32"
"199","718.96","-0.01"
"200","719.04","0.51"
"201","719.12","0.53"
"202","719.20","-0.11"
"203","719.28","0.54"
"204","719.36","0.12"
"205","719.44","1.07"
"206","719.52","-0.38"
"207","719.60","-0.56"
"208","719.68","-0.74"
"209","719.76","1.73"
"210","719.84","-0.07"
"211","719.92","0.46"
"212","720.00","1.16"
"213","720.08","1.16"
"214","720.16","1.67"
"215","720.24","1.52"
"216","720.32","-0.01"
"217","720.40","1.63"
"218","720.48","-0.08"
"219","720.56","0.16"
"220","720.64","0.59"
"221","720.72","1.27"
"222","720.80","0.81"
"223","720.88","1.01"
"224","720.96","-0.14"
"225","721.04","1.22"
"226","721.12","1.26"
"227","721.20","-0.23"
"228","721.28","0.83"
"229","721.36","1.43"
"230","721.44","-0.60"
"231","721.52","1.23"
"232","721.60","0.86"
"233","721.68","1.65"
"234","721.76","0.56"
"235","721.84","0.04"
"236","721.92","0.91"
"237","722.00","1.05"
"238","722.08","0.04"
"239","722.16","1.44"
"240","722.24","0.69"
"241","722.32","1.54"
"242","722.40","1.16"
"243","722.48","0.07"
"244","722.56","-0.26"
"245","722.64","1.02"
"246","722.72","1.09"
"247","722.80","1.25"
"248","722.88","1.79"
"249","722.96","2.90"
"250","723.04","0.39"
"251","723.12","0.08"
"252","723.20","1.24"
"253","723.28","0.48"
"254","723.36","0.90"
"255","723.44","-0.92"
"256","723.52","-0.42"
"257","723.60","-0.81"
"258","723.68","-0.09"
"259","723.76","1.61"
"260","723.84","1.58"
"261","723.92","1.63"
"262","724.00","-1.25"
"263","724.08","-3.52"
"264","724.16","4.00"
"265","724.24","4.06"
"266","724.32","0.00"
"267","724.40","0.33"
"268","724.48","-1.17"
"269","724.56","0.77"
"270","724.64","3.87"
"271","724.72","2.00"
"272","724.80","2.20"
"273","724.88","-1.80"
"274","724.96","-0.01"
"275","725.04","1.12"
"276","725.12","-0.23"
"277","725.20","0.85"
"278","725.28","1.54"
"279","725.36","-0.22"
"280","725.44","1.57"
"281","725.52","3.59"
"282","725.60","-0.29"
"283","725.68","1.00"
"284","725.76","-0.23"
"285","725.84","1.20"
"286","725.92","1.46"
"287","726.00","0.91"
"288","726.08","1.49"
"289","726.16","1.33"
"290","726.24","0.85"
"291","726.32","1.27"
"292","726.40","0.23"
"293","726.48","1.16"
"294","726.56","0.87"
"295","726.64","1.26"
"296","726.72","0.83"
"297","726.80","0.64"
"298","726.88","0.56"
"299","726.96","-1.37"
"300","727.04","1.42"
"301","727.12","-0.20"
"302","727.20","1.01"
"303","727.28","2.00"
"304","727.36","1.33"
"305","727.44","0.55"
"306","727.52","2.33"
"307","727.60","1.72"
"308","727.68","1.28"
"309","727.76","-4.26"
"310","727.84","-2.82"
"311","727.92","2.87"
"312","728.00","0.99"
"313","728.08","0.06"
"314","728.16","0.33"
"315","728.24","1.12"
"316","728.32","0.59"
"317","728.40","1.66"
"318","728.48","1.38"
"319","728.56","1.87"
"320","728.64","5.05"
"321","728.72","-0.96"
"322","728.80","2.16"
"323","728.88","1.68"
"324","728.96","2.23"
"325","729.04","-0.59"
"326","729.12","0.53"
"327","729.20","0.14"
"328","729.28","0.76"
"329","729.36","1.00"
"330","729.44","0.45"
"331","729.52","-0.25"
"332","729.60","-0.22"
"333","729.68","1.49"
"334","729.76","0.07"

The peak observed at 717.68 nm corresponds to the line [O II] 3727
